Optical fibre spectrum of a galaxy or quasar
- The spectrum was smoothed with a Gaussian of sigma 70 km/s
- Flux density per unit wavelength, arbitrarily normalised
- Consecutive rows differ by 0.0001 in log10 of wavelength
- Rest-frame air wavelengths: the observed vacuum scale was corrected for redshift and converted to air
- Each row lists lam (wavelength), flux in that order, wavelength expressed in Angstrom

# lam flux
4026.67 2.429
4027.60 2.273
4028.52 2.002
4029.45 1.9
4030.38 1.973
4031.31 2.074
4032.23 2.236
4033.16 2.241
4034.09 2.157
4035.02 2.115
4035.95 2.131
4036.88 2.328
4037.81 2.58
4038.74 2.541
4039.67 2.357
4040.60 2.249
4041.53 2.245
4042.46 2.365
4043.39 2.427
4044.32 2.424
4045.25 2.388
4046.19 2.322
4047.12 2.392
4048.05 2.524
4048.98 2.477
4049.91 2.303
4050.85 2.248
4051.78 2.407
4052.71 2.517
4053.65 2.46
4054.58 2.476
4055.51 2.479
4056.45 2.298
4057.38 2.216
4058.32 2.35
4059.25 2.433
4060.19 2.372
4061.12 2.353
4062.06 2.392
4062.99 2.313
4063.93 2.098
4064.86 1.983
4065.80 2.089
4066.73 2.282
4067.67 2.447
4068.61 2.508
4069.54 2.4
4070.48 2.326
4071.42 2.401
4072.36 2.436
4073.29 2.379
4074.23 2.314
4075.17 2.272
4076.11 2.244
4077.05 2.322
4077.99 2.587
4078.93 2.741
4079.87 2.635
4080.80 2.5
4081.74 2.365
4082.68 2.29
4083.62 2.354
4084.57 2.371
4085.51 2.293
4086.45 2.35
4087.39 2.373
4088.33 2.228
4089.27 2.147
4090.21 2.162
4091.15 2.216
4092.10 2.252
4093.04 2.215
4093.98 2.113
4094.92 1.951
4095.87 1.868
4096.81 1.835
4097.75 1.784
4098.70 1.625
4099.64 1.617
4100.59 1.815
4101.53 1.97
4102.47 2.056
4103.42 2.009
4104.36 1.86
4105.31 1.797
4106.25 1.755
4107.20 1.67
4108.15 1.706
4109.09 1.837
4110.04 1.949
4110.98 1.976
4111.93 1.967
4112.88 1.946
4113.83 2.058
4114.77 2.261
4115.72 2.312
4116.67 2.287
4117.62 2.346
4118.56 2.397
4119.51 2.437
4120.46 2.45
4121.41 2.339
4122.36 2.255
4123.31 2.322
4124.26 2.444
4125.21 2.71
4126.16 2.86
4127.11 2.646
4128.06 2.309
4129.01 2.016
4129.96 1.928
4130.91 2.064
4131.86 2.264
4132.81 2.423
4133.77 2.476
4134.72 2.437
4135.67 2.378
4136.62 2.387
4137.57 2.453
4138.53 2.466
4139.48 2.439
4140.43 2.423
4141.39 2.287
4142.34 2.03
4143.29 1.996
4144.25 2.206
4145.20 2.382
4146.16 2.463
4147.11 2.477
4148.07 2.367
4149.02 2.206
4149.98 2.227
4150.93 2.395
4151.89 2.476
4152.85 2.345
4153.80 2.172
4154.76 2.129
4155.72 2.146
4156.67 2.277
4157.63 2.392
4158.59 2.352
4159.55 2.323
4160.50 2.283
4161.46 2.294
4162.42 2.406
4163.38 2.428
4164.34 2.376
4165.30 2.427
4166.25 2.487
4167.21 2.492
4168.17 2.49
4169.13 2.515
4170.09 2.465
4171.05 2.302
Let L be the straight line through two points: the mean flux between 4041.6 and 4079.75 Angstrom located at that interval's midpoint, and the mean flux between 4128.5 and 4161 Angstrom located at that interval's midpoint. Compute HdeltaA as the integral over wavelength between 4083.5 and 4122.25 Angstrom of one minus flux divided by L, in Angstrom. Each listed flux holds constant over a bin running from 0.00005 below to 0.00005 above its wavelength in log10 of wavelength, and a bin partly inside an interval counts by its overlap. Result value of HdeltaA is 4.4 Angstrom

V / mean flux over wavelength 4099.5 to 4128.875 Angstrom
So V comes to 2.15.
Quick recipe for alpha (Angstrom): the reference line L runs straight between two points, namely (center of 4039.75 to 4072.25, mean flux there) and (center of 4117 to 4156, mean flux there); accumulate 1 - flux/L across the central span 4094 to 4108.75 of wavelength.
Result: 3.24 Angstrom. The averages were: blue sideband 2.35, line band 1.83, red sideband 2.34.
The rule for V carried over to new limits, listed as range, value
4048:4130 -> 2.23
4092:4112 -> 1.88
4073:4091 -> 2.36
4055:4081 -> 2.36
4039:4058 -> 2.38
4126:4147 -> 2.33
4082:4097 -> 2.2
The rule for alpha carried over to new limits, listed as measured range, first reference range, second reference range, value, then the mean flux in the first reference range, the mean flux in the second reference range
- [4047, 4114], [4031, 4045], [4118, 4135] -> 3.8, 2.3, 2.38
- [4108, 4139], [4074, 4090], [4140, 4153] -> 0.6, 2.37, 2.3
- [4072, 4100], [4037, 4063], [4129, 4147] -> 1.5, 2.39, 2.3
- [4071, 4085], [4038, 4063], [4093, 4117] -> -1.7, 2.39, 1.93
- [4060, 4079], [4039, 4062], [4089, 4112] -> -1.1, 2.38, 1.92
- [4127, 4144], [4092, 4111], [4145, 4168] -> -1.0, 1.88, 2.35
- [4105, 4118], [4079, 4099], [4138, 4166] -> 1.5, 2.2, 2.32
